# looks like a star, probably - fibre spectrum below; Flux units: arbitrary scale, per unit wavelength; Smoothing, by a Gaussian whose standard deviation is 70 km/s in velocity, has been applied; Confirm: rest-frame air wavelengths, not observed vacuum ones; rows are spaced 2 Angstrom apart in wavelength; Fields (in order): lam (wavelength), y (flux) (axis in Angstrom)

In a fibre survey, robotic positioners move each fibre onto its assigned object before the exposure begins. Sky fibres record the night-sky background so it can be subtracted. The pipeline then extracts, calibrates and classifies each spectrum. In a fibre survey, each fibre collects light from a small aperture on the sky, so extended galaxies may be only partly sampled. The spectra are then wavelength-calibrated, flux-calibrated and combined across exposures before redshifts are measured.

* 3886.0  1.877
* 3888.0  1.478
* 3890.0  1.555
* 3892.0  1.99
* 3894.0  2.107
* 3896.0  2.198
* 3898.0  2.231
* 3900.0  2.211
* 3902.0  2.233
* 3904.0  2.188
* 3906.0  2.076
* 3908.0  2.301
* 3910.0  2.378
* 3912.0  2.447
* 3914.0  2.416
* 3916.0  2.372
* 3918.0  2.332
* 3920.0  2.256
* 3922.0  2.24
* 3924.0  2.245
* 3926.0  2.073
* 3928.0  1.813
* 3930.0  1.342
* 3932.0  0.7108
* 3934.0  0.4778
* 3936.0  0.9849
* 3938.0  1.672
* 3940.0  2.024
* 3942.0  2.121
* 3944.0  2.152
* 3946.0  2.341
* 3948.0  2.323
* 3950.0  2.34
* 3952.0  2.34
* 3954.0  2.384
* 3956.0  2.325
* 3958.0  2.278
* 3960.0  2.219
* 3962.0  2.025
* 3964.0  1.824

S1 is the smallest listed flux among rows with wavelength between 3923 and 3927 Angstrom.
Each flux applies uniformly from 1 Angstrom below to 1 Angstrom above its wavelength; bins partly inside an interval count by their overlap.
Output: 2.073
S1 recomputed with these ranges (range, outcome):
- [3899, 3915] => 2.076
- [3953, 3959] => 2.278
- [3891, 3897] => 1.99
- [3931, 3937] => 0.4778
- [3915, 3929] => 1.813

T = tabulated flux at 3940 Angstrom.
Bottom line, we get 2.024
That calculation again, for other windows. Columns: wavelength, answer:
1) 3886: 1.877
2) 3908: 2.301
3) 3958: 2.278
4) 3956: 2.325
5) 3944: 2.152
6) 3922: 2.24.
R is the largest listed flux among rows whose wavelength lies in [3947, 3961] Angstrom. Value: 2.384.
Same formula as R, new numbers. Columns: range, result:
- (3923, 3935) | 2.245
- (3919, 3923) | 2.256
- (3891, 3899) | 2.231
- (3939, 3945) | 2.152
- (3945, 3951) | 2.341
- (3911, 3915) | 2.447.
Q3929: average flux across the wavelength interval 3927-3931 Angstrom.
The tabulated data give 1.58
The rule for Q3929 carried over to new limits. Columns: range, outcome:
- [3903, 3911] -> 2.24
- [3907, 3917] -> 2.38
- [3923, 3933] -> 1.64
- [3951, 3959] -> 2.33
